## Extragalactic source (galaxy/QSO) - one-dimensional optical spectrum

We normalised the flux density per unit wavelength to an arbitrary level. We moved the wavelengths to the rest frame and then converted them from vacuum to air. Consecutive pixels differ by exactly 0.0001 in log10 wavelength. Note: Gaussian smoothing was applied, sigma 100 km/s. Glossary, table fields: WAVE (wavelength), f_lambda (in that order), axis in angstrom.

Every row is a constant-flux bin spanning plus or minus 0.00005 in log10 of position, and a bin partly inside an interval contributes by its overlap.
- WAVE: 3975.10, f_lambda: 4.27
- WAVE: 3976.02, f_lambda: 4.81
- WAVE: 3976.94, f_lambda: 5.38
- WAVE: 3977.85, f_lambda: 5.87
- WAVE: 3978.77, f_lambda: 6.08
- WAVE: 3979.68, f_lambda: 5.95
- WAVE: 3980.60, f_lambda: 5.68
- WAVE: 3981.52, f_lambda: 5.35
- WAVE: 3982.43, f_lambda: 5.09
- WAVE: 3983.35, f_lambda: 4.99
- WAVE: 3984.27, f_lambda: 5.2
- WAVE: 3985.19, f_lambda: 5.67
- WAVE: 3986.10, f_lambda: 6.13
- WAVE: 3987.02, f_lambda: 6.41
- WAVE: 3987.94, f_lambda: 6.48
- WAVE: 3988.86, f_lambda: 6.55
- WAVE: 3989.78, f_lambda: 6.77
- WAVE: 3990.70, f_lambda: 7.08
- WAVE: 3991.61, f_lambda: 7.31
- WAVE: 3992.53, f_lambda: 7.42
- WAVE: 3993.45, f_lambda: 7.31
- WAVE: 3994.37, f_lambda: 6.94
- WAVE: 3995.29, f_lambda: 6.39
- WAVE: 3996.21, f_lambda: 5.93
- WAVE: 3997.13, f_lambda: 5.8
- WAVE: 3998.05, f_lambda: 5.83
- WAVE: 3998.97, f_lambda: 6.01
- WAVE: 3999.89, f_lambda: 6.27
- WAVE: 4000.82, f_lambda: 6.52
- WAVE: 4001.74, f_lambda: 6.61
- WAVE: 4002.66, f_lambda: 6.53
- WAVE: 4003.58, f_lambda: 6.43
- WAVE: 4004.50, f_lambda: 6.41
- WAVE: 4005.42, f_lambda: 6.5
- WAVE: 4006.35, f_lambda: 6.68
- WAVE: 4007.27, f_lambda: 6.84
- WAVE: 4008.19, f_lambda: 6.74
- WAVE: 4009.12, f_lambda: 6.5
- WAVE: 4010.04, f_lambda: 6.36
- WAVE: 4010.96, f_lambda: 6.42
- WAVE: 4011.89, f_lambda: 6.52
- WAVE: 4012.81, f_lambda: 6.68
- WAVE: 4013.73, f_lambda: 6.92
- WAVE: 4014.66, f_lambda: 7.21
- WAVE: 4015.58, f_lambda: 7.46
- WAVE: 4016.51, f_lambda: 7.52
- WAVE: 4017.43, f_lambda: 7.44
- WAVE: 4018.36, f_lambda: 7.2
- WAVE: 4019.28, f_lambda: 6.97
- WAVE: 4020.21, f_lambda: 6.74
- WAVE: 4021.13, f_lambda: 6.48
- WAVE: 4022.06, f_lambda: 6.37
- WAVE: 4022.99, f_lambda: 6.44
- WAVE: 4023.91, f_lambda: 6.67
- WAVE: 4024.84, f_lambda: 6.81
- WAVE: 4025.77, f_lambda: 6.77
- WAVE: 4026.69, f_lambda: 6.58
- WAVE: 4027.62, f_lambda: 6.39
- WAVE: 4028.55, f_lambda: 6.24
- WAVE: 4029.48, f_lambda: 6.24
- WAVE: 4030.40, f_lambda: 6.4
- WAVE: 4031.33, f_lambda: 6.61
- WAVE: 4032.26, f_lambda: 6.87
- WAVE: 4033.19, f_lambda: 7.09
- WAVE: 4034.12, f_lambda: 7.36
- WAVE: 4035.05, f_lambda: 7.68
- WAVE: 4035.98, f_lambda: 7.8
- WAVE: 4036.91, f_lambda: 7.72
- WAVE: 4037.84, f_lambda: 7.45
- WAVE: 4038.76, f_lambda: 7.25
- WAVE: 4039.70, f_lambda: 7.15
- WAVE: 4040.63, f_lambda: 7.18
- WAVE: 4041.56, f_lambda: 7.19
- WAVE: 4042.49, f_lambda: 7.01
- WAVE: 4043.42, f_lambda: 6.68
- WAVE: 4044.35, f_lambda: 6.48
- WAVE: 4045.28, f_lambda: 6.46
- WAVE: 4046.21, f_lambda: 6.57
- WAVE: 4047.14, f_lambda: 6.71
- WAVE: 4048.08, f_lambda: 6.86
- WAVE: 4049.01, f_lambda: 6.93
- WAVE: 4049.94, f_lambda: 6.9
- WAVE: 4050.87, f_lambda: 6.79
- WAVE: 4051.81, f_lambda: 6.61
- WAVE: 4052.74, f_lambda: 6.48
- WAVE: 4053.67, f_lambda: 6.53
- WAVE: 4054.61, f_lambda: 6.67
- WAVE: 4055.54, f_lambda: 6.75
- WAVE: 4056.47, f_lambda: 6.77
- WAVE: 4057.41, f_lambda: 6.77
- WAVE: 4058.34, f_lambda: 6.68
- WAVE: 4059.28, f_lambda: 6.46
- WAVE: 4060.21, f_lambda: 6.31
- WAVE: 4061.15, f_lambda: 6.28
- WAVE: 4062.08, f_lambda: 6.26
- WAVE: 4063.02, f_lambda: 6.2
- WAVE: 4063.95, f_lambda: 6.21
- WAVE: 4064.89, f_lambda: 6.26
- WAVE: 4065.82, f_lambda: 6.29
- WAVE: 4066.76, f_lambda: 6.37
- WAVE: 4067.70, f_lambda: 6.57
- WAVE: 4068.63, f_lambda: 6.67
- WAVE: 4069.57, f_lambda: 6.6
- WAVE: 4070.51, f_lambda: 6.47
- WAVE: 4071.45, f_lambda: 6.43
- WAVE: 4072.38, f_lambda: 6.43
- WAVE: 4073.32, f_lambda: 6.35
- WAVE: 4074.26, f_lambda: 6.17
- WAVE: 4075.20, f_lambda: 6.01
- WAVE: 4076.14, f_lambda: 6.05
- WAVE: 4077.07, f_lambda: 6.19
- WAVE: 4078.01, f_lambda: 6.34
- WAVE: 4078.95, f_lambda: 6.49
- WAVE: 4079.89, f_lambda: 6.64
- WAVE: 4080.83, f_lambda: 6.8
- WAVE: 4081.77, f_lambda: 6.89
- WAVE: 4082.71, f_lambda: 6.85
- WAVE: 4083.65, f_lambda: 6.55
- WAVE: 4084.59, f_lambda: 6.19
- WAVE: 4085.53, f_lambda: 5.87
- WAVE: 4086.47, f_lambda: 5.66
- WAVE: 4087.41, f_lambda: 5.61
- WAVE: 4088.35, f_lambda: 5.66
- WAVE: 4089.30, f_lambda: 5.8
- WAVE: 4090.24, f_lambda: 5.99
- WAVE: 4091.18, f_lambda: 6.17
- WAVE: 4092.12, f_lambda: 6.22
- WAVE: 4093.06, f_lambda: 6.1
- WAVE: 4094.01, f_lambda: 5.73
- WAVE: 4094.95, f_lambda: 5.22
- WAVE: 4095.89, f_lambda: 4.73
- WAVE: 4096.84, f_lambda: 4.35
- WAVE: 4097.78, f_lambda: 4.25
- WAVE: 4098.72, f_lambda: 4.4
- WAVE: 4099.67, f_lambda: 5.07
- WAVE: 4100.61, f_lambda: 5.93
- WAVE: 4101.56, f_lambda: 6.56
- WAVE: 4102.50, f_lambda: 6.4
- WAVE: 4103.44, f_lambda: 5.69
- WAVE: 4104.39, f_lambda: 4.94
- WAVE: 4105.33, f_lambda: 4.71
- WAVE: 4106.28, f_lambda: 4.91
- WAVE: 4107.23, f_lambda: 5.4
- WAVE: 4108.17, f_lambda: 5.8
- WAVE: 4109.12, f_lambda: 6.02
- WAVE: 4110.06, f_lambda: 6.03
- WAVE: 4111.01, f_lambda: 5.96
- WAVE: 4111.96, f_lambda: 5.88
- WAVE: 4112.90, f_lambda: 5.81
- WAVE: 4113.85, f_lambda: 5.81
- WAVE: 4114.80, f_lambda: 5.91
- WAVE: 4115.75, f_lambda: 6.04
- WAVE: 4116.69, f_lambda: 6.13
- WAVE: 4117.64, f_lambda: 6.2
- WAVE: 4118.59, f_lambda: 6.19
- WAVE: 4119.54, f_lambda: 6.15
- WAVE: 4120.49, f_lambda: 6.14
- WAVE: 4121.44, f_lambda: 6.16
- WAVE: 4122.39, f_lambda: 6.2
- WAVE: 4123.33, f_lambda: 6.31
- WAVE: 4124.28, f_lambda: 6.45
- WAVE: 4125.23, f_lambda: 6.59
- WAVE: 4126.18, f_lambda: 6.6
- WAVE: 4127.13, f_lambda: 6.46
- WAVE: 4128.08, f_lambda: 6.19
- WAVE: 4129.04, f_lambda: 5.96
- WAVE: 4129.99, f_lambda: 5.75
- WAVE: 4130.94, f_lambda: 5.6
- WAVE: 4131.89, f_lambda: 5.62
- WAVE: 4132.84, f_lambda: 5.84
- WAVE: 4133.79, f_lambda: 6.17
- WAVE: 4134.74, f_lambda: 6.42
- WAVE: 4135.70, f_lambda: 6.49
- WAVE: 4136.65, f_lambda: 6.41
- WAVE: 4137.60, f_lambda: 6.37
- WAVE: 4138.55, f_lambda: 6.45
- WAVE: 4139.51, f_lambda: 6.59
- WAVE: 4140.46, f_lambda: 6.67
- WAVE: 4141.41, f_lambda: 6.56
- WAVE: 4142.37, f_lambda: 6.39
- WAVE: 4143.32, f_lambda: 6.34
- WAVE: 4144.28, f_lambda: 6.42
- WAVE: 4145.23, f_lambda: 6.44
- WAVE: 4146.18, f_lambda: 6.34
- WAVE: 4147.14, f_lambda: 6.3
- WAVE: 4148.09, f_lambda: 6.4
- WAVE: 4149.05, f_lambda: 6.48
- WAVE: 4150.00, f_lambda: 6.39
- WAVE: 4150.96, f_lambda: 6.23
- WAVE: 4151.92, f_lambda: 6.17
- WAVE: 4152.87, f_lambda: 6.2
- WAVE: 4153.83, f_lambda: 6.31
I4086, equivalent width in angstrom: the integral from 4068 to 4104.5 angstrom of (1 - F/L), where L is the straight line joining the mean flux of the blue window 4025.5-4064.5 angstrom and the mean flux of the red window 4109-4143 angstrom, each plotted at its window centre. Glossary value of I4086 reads 2.8 angstrom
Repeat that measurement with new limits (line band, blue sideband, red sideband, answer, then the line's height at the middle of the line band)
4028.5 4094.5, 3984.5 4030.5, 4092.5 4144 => -2.89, 6.27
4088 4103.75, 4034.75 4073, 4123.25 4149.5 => 2.34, 6.51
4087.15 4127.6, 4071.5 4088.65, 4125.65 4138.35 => 2.77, 6.21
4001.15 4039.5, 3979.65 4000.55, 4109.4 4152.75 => -3.83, 6.21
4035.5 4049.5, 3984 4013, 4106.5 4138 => -1.52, 6.34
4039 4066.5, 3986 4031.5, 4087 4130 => -1.62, 6.27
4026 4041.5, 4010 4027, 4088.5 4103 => -1.01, 6.58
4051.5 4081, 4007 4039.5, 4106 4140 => 0.47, 6.54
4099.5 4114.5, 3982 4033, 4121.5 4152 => 1.55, 6.36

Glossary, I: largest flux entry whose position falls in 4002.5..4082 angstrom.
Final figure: 7.8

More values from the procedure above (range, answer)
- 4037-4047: 7.45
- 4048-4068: 6.93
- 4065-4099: 6.89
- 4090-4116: 6.56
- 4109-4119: 6.2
